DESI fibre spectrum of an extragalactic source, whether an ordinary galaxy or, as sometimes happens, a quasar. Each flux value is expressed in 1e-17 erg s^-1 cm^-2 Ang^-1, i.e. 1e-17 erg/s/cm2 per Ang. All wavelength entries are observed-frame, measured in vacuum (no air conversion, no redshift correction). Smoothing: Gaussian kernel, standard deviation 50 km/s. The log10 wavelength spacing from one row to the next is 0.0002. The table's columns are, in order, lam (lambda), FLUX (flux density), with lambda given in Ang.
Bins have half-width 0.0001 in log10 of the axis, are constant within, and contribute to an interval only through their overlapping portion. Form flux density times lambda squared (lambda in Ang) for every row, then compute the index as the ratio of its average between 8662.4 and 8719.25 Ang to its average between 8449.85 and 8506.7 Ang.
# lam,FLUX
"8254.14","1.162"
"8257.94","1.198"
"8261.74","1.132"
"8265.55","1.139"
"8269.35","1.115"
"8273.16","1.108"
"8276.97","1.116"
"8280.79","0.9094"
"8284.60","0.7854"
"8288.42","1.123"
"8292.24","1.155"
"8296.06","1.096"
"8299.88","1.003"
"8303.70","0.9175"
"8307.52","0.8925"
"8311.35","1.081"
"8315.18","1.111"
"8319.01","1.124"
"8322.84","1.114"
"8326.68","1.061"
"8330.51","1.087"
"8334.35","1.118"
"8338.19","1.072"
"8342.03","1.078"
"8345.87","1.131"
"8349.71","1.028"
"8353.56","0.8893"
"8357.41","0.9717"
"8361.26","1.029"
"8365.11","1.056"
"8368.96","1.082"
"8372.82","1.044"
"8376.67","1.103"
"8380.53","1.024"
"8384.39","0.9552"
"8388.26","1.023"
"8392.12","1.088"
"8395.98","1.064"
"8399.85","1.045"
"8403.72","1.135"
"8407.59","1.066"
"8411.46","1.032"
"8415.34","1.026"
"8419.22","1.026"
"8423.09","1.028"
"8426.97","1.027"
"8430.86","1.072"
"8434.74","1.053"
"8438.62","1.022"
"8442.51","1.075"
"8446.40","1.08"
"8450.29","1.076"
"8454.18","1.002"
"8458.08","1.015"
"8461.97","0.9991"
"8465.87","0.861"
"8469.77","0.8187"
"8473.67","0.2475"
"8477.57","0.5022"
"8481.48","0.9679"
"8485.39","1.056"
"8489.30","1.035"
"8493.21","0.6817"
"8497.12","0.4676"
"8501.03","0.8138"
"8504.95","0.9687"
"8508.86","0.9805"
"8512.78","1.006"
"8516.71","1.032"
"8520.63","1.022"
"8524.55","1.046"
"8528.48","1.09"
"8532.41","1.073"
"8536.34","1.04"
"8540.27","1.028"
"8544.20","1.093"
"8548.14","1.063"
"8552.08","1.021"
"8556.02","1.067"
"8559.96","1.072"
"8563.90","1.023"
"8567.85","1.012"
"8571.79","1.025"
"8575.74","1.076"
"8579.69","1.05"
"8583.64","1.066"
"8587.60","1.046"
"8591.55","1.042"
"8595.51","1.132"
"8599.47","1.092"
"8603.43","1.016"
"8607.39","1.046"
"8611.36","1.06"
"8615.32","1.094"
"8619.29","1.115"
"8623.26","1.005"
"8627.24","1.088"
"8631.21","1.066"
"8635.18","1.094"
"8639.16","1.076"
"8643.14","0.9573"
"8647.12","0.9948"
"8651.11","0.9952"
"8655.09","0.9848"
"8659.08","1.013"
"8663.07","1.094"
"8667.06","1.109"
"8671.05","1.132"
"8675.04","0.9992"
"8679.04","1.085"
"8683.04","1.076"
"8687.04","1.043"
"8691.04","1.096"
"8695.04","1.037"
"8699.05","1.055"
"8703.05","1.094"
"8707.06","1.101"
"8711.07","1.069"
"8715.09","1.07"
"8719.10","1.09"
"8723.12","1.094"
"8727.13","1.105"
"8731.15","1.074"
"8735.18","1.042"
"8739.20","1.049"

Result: 1.4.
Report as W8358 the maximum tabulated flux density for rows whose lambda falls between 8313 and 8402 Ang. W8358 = 1.131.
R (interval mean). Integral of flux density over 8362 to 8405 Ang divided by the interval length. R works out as 1.05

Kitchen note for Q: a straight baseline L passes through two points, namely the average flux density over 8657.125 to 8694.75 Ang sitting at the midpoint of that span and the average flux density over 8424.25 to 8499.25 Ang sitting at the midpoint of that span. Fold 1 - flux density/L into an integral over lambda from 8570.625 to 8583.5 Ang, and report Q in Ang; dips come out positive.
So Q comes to -0.8 Ang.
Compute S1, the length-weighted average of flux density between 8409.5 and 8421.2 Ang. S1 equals 1.03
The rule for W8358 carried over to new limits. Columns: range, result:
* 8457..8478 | 1.015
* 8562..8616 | 1.132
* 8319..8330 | 1.124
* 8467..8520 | 1.056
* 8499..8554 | 1.093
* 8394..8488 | 1.135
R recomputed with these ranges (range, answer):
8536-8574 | 1.04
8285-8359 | 1.05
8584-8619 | 1.07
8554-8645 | 1.06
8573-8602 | 1.07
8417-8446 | 1.05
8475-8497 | 0.8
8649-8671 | 1.05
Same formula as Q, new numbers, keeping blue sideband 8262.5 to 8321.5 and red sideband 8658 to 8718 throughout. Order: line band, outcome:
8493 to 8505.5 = 4.1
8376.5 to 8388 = 0.4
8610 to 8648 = 0.4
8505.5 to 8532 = 0.8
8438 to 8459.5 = 0.2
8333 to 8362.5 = 0.4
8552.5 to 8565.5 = 0.2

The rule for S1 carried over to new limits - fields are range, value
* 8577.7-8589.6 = 1.05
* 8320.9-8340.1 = 1.09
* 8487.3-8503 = 0.75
